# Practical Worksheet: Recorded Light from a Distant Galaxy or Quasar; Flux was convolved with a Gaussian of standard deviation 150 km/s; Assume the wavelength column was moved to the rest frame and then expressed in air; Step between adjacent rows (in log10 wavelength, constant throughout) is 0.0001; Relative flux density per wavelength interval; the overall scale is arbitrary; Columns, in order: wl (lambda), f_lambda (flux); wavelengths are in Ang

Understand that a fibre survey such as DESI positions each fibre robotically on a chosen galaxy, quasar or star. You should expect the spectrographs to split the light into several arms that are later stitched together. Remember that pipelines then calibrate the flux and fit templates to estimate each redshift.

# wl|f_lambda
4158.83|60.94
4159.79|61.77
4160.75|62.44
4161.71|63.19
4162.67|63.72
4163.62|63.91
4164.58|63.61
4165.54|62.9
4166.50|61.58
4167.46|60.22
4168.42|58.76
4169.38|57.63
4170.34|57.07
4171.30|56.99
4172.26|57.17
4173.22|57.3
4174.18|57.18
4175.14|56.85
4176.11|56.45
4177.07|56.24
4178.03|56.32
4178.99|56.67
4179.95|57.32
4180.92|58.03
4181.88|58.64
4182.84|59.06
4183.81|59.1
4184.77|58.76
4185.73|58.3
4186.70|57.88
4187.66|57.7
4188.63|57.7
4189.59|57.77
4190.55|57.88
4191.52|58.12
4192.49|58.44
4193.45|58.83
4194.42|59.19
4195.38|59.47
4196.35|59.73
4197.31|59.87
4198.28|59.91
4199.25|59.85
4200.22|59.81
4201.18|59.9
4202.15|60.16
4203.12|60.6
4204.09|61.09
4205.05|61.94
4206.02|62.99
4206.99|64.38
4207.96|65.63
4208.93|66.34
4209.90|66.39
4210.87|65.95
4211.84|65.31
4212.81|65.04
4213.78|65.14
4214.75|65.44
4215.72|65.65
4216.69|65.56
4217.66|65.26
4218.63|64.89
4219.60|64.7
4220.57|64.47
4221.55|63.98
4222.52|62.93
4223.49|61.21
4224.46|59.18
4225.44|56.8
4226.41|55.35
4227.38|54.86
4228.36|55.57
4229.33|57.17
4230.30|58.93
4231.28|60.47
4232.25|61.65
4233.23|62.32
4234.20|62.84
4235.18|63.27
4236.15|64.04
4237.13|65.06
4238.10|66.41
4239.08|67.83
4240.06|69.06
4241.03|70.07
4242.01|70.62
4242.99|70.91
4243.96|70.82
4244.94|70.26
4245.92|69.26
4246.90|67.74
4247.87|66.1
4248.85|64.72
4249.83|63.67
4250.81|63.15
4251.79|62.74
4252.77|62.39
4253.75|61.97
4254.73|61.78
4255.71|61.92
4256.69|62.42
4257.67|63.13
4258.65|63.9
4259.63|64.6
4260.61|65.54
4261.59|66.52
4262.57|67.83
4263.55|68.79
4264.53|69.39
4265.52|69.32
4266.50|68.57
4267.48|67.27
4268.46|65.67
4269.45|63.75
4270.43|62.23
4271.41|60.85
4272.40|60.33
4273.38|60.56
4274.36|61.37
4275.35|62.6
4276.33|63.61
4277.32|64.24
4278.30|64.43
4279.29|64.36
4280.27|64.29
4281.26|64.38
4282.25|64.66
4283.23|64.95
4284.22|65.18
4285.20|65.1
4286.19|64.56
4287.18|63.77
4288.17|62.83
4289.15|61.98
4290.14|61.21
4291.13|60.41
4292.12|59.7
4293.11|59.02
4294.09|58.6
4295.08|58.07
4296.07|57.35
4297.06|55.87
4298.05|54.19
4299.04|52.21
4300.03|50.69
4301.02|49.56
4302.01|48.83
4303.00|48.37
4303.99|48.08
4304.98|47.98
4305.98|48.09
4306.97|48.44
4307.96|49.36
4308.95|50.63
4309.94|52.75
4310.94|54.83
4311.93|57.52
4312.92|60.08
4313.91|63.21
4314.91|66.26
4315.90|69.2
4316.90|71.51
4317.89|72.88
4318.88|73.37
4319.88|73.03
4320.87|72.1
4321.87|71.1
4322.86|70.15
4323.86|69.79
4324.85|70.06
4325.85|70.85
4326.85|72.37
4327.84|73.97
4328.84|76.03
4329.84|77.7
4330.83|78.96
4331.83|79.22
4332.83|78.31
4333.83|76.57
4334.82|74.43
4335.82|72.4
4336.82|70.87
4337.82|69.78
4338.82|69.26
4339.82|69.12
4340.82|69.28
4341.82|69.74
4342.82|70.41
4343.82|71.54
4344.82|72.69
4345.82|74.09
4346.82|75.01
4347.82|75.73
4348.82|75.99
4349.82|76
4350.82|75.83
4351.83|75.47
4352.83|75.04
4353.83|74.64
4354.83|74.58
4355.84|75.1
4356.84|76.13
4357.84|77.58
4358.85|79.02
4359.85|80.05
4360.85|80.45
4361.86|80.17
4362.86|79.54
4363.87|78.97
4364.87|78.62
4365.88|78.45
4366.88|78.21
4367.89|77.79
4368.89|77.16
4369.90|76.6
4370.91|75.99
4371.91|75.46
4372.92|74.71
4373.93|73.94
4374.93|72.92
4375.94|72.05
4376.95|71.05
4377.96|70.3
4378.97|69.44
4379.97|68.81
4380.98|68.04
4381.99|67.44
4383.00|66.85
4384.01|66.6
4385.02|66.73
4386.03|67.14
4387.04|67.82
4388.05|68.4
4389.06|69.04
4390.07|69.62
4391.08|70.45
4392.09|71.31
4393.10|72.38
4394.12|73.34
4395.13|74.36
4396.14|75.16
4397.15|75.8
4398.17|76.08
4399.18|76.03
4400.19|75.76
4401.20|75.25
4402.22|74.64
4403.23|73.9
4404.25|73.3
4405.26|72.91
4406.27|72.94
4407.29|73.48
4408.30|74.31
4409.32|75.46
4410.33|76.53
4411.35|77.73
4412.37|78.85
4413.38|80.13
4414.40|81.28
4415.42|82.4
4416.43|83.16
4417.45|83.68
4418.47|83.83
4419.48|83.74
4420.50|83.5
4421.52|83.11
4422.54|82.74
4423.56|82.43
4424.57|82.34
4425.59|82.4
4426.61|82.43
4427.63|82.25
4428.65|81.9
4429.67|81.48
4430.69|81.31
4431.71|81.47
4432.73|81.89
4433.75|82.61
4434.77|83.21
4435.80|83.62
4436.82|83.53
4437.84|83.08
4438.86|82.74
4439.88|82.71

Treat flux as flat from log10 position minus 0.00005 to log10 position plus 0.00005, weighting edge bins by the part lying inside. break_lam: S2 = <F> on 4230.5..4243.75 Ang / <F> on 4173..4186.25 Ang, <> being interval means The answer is 1.14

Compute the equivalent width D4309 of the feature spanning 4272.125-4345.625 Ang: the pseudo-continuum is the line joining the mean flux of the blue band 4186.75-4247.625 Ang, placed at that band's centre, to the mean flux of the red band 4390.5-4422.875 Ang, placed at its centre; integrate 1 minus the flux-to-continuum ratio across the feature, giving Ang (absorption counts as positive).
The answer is 5.9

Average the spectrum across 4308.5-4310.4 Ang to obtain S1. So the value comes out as 51.8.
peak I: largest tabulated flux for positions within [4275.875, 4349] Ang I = 79.22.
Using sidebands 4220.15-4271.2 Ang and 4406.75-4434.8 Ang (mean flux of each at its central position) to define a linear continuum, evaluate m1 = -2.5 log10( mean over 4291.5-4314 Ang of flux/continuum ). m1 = 0.29 mag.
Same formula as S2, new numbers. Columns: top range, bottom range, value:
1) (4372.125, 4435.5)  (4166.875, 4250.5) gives 1.23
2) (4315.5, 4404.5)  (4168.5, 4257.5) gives 1.19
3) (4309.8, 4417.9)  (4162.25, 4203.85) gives 1.24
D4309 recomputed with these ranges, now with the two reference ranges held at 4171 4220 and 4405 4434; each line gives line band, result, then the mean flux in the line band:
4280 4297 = 1.7 Ang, 61.9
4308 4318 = 1.4 Ang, 60.9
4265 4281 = 0.8 Ang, 64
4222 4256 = 0.5 Ang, 63.5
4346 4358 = -0.2 Ang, 75.5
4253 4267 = 0.2 Ang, 65.4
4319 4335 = -0.4 Ang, 74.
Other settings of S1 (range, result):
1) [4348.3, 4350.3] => 76.1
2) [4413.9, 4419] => 83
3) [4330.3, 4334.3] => 78.3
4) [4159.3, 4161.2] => 62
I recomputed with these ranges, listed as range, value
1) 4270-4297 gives 65.18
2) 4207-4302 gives 70.91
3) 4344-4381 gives 80.45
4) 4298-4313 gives 60.08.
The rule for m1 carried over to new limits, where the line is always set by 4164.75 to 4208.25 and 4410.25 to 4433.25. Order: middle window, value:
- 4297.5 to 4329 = 0.172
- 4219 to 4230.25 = 0.054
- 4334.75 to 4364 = 0.004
